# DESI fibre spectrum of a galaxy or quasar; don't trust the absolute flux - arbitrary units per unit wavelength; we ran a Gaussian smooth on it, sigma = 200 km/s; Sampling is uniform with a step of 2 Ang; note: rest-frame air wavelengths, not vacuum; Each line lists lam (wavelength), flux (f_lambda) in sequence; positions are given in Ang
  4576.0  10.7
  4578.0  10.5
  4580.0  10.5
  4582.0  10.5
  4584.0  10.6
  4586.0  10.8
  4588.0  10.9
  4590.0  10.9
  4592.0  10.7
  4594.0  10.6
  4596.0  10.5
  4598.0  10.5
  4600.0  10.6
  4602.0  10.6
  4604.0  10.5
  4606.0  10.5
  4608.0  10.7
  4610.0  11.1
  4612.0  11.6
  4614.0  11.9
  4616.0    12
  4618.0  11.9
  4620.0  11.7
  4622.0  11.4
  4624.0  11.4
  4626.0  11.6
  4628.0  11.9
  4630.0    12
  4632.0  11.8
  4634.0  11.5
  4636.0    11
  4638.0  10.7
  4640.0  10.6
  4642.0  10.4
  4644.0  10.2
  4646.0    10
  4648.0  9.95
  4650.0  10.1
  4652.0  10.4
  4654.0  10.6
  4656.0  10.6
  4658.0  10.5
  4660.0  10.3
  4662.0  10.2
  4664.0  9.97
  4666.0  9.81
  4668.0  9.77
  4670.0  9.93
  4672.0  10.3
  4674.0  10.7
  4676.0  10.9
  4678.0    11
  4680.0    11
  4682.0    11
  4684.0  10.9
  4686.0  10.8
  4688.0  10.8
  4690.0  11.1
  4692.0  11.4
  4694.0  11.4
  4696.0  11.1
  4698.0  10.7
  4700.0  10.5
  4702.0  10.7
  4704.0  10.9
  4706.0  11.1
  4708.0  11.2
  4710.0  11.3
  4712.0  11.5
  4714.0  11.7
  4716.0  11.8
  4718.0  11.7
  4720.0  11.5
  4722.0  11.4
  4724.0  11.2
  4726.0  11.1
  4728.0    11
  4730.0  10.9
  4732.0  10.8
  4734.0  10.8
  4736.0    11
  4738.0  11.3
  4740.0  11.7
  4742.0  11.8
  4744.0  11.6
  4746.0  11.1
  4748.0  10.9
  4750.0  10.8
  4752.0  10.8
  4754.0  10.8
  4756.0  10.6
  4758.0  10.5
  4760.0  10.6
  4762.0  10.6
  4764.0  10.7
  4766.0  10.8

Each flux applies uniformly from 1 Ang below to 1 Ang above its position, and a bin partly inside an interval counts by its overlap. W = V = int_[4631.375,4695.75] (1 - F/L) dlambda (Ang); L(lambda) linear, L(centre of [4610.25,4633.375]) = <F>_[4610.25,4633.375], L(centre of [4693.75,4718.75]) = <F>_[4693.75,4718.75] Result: 4.74 Ang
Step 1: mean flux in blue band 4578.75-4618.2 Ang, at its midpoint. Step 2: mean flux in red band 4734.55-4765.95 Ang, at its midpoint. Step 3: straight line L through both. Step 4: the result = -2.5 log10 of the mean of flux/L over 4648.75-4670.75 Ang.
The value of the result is 0.07 mag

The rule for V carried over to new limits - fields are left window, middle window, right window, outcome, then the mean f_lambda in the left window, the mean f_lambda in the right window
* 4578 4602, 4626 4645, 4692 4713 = -0.6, 10.6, 11.1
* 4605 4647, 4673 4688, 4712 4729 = 0.6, 11.2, 11.4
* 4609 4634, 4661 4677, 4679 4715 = 1.5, 11.7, 11.1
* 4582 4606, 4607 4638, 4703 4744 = -2.2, 10.6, 11.3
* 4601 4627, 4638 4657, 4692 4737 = 1.5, 11.3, 11.2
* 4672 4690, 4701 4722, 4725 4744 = -0.6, 10.9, 11.2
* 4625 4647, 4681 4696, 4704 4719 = 0.3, 11.1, 11.4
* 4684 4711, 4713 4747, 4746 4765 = -1.5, 11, 10.7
